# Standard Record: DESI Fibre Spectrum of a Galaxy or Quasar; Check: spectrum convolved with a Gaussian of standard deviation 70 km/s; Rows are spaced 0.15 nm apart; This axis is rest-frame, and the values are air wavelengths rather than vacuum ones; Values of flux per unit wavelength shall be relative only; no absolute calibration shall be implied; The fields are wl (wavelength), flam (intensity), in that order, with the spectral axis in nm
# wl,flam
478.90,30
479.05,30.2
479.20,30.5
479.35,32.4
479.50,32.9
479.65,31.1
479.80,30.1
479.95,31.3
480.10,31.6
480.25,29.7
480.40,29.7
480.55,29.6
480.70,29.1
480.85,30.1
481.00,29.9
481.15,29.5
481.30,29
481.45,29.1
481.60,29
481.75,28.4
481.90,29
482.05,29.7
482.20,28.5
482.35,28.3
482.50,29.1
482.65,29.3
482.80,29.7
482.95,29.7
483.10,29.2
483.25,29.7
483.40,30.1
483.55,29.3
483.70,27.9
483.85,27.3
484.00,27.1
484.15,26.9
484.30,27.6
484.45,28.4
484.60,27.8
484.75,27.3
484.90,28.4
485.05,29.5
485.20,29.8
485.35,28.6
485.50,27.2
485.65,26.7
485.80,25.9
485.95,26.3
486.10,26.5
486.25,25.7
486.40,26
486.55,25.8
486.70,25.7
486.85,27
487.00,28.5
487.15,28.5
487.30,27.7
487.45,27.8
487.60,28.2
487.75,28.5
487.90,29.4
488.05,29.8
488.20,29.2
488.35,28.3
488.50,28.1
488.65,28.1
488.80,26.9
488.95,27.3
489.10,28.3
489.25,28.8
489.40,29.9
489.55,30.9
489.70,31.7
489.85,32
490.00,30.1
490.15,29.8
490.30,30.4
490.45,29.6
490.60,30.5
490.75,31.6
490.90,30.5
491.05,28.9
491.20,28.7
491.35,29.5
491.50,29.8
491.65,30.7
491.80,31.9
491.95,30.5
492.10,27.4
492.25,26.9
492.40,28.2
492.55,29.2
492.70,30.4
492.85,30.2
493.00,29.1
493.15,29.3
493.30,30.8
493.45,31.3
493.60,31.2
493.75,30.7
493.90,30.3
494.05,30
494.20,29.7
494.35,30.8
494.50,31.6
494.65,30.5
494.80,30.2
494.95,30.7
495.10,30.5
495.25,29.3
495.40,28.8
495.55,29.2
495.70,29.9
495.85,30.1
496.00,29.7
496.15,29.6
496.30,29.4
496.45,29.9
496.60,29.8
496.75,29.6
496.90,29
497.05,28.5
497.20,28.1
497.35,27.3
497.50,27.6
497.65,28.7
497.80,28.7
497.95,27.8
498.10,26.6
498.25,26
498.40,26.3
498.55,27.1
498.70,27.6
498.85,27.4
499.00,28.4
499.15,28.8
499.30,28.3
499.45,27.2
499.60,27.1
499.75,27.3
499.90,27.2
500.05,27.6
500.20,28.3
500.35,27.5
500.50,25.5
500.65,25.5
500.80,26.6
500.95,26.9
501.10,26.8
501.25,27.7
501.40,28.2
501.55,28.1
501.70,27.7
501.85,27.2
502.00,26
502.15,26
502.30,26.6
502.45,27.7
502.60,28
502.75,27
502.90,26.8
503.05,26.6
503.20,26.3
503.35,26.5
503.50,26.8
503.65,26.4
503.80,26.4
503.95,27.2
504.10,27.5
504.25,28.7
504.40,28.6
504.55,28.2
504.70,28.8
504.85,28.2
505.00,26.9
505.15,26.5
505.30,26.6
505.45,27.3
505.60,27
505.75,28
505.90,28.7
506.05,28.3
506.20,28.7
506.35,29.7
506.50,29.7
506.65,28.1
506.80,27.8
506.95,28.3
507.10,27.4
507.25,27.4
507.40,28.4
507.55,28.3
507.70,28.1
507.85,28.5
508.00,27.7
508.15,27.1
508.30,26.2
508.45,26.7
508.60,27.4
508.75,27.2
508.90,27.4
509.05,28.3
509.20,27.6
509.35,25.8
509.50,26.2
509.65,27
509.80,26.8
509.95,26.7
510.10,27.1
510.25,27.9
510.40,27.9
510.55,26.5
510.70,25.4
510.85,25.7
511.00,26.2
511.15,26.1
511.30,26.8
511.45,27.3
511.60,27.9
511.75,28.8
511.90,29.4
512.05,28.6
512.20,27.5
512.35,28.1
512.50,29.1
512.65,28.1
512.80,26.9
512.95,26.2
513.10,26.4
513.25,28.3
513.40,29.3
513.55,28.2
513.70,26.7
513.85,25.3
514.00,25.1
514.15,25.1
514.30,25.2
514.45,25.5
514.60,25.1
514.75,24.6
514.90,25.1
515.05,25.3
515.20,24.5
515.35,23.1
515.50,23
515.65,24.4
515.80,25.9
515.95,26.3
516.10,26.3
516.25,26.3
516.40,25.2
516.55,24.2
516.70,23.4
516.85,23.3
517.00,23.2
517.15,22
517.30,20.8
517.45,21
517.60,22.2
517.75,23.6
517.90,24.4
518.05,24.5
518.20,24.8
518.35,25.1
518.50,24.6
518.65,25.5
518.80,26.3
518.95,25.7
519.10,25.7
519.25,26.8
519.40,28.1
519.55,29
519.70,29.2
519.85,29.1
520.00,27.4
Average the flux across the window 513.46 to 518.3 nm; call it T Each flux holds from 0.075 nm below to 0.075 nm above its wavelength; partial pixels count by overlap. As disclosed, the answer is 24.5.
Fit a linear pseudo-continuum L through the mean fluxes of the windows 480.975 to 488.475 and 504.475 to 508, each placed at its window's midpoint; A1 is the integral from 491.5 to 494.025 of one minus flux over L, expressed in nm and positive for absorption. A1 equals -0.16 nm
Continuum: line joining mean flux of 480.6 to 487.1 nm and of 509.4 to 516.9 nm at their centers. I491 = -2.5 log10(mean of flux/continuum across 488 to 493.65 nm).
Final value -0.070 mag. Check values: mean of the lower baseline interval 28.2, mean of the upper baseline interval 26.3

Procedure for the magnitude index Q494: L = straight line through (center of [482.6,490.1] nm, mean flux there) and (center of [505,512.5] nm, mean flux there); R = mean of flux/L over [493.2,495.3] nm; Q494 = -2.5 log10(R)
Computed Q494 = -0.09 mag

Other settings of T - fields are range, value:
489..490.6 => 30.1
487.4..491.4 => 29.4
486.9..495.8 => 29.6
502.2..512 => 27.4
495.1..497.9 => 29.1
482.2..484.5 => 28.6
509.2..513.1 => 27.2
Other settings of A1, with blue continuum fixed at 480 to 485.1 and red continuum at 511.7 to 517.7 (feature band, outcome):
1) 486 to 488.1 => 0.08 nm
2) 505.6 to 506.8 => -0.10 nm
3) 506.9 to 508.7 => -0.09 nm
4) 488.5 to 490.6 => -0.10 nm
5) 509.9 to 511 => -0.03 nm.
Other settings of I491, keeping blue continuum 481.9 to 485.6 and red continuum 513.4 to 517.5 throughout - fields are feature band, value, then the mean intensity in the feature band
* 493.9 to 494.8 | -0.120 mag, 30.5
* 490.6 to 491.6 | -0.083 mag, 29.9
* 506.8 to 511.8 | -0.072 mag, 27.2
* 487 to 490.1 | -0.037 mag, 29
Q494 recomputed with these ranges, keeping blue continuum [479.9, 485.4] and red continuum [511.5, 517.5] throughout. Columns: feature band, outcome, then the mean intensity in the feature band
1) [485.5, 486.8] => 0.099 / 26.2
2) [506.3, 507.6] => -0.071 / 28.3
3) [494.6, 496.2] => -0.081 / 29.9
